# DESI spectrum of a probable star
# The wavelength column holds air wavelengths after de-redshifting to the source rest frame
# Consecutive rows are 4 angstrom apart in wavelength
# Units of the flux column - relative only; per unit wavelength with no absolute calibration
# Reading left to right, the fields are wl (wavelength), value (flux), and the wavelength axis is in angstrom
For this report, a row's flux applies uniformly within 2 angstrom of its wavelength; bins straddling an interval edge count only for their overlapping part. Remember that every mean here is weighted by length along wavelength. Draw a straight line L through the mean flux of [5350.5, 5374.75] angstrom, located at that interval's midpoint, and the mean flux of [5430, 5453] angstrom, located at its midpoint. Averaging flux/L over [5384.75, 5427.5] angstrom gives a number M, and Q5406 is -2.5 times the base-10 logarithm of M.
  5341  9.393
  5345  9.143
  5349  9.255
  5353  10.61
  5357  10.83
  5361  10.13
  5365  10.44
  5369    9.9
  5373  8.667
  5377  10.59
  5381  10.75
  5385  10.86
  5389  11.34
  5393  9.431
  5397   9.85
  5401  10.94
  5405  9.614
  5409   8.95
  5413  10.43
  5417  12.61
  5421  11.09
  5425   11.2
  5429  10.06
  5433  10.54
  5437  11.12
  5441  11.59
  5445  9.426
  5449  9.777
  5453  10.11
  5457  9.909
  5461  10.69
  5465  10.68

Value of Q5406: -0.03 mag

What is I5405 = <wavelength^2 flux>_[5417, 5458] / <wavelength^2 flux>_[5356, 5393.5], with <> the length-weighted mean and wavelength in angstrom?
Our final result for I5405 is 1.1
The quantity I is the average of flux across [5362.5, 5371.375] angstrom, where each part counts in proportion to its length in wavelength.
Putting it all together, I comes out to 10.1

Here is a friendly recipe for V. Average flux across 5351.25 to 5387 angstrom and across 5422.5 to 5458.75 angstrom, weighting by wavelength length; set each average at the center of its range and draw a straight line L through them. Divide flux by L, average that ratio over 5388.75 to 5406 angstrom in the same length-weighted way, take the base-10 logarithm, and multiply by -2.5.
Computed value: 0.021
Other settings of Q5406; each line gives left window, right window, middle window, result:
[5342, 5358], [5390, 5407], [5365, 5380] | 0.01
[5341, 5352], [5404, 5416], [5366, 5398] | -0.06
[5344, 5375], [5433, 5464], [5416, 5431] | -0.09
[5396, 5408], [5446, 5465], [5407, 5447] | -0.06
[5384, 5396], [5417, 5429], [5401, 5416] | 0.09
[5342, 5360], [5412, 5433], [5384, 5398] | 0.02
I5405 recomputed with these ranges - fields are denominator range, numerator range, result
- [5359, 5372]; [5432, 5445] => 1.11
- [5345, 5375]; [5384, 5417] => 1.05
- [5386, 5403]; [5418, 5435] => 1.05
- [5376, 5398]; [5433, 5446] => 1.05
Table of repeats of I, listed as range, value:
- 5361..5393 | 10.3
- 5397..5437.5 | 10.6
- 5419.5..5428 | 11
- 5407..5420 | 10.7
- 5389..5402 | 10.2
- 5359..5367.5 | 10.3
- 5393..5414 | 9.88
